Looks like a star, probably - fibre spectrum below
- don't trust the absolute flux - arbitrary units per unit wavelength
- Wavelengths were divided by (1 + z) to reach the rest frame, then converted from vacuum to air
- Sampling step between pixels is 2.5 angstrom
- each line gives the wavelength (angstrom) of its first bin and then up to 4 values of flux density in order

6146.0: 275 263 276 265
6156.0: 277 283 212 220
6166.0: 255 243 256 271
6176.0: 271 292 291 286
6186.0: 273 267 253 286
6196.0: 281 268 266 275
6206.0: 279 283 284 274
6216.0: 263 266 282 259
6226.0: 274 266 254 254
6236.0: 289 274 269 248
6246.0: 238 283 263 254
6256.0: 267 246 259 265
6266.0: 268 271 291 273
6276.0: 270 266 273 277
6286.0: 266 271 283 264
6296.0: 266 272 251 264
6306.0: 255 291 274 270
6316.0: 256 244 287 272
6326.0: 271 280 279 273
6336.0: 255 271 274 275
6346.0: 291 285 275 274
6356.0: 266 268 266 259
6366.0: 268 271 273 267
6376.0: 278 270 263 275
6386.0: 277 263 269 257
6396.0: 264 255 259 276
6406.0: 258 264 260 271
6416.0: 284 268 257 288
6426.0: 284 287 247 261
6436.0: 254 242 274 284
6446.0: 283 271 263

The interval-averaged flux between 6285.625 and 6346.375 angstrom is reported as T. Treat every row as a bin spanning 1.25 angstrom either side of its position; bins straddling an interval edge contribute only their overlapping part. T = 270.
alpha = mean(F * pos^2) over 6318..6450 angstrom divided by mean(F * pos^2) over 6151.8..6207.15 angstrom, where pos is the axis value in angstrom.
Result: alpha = 1.08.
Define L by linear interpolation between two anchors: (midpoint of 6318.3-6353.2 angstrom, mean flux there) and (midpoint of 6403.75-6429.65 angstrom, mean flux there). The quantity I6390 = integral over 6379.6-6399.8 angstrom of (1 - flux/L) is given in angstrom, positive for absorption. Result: 0.6 angstrom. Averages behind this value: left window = 275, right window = 272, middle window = 265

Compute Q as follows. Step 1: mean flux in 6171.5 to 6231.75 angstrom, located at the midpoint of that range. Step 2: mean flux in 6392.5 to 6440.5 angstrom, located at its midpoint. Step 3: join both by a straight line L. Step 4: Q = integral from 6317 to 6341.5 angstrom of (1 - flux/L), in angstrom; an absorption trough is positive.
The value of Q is -0.2 angstrom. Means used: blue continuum 273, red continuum 265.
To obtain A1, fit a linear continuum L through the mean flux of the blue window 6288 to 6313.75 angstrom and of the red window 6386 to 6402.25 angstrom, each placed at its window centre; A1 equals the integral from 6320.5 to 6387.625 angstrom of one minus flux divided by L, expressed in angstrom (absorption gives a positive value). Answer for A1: -1.8 angstrom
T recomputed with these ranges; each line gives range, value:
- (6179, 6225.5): 275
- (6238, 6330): 267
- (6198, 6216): 275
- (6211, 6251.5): 267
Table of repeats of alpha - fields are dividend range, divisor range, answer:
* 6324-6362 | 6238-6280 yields 1.06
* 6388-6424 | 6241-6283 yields 1.05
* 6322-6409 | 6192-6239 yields 1.04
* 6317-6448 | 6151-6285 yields 1.06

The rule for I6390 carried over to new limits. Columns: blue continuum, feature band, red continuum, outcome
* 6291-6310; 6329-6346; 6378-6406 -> -0.40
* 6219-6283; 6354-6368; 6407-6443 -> 0.05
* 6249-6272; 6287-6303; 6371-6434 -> -0.10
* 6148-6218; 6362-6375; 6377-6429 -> 0.05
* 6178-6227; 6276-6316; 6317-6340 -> 0.33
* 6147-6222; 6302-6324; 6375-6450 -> 0.04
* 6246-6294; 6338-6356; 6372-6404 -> -0.67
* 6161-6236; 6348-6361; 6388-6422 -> -0.33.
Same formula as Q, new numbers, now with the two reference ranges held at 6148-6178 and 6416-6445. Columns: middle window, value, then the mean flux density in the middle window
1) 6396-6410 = 0.27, 262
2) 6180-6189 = -0.72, 280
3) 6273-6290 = -0.52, 271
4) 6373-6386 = -0.23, 271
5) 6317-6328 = -0.19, 269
